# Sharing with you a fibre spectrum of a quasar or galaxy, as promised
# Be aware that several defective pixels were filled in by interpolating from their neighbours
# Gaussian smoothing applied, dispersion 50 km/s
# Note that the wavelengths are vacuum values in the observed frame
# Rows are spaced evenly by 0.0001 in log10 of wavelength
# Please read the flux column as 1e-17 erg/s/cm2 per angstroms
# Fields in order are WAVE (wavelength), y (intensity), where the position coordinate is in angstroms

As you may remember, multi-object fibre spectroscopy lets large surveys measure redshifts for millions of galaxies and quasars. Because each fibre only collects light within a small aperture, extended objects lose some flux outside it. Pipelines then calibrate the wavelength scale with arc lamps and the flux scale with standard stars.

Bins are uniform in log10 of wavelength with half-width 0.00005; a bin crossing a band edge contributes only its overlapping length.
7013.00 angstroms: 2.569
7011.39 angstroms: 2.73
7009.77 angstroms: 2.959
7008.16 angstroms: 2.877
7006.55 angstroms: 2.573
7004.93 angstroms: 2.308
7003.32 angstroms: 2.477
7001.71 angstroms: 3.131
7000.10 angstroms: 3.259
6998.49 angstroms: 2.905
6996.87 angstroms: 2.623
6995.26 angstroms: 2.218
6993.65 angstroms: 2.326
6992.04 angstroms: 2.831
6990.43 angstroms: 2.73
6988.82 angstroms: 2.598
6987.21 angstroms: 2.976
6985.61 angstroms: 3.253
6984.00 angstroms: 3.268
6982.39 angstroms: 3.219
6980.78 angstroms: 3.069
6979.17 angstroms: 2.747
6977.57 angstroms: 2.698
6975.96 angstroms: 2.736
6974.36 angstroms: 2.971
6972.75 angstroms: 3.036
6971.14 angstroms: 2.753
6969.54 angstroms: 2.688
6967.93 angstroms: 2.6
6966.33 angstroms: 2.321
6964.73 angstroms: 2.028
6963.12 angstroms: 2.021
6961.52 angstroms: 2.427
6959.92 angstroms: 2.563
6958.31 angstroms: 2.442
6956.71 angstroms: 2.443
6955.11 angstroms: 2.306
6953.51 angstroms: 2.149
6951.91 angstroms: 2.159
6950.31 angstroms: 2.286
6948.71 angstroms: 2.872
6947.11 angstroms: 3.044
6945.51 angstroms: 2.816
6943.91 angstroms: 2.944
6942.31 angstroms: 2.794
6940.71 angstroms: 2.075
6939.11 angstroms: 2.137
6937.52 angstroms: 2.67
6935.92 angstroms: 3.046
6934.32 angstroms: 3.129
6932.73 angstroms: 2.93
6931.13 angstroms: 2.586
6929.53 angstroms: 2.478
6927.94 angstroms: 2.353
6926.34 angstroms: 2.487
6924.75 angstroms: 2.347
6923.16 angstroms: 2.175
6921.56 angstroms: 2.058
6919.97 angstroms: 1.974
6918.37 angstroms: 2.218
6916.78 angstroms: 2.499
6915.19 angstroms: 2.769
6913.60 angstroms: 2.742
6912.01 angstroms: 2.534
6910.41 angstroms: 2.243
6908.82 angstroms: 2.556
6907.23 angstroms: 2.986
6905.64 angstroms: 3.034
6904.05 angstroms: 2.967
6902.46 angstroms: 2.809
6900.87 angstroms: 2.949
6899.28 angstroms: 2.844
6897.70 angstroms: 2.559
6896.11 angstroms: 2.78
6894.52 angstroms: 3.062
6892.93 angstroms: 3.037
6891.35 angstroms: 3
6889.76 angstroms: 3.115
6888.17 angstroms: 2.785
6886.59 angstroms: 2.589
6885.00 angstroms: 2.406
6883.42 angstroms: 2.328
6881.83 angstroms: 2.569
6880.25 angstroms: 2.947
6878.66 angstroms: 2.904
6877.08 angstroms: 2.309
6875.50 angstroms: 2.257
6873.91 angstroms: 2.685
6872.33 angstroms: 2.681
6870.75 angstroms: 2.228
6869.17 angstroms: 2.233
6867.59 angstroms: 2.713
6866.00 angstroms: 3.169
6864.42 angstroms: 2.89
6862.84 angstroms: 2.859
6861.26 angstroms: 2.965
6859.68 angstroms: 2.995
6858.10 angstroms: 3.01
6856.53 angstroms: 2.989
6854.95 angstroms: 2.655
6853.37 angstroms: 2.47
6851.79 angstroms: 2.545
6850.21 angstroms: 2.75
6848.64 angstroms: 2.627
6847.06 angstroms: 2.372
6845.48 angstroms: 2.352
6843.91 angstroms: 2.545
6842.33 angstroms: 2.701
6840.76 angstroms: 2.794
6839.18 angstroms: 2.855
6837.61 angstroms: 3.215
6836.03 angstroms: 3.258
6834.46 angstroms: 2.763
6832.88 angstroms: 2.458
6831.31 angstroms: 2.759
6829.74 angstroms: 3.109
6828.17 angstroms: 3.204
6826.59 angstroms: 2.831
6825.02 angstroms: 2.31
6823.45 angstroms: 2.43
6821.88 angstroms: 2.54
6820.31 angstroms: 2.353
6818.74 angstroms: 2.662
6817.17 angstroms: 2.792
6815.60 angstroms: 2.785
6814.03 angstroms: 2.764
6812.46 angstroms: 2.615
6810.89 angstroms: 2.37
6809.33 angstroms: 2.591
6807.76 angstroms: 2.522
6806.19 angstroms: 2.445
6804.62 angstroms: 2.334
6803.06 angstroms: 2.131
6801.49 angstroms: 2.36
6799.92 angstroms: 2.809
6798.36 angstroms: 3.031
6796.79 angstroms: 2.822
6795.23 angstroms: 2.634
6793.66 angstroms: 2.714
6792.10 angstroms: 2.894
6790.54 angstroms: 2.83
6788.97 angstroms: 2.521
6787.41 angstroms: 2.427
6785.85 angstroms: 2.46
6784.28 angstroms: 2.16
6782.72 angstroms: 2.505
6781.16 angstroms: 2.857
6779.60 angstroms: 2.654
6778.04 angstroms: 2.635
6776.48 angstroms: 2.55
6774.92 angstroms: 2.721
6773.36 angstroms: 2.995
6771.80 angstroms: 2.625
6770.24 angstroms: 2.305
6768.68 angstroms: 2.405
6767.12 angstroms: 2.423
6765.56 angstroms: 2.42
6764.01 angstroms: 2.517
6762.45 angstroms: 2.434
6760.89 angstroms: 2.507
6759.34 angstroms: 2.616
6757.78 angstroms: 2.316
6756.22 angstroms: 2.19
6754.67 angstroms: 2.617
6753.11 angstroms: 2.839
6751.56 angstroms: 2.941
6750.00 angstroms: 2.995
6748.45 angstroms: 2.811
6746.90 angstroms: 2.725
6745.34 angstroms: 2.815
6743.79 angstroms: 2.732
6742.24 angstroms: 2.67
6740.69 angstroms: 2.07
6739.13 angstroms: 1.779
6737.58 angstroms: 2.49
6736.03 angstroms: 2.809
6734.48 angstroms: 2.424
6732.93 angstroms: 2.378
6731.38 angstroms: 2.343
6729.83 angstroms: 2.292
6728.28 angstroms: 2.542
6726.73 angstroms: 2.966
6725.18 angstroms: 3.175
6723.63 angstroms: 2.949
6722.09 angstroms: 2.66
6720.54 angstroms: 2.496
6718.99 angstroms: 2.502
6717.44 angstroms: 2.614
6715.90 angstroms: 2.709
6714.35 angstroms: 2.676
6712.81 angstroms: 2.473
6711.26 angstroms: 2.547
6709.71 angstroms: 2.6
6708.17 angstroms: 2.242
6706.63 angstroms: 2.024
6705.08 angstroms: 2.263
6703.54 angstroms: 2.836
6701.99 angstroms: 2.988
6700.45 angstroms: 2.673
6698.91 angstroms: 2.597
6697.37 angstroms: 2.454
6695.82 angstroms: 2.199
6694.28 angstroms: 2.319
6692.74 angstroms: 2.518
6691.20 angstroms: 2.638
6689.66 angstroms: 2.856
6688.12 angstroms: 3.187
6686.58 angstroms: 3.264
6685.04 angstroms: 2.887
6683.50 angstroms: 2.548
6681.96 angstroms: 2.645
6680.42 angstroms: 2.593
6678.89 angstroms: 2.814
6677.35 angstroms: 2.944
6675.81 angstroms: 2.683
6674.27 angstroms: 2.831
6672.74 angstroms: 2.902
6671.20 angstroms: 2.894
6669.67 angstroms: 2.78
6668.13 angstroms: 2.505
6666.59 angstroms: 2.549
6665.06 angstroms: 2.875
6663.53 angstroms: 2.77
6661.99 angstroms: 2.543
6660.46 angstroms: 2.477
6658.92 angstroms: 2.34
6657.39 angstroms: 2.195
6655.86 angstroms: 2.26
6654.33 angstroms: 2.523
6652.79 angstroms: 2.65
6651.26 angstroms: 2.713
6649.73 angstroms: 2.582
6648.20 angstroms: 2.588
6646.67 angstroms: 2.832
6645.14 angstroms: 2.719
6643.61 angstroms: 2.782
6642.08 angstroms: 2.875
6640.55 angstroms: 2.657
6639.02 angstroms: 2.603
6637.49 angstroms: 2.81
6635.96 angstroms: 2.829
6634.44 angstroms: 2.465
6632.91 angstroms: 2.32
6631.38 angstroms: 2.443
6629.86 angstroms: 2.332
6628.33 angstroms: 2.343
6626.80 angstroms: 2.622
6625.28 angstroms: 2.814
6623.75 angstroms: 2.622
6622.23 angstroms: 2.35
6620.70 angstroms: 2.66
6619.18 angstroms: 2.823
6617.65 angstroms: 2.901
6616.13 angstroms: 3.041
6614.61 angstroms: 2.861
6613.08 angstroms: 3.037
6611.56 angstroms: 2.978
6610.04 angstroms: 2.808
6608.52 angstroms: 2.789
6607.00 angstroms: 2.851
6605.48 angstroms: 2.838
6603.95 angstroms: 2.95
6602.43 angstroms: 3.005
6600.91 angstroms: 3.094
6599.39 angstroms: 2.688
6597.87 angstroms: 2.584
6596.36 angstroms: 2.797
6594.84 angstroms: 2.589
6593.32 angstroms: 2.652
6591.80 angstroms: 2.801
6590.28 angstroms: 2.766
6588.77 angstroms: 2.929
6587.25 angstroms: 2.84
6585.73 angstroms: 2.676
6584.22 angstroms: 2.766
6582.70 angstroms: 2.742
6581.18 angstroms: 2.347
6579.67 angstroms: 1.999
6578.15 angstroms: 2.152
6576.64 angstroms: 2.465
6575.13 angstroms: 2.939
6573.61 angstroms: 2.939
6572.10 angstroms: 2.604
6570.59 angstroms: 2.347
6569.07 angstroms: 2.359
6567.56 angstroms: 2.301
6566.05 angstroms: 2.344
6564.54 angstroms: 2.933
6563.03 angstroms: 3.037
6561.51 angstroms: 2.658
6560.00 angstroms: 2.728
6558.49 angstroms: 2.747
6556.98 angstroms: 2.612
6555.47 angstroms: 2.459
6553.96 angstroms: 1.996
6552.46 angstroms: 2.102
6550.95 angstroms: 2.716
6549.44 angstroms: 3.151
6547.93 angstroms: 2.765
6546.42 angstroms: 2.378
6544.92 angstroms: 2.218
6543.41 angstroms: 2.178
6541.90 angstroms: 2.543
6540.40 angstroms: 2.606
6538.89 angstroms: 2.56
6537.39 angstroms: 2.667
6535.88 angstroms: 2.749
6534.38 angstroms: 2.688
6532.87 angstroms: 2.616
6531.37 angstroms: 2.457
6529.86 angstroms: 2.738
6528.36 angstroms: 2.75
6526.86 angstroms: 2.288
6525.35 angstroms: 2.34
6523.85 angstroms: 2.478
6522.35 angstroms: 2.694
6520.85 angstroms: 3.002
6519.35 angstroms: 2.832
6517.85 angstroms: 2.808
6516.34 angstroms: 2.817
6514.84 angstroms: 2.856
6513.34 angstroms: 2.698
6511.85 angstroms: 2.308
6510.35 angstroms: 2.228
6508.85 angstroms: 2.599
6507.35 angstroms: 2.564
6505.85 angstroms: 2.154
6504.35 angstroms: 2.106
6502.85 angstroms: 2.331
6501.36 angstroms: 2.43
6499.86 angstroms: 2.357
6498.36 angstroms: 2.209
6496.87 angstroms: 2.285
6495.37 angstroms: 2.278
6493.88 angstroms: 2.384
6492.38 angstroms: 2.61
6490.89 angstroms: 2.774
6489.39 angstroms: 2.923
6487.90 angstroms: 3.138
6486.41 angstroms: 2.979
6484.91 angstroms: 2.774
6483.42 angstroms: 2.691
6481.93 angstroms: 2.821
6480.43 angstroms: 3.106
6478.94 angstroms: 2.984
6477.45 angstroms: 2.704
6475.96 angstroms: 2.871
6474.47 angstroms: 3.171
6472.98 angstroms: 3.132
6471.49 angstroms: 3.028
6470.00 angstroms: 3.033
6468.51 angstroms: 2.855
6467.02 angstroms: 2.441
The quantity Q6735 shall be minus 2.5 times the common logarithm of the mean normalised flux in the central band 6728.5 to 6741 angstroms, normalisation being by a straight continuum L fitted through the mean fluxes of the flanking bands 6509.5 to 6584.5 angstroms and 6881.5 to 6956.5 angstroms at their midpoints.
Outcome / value 0.11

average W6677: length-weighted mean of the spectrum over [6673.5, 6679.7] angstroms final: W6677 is 2.82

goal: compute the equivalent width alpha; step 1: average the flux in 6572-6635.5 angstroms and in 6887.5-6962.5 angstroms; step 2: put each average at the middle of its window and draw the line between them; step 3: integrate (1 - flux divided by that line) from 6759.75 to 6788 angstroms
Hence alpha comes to 1.3 angstroms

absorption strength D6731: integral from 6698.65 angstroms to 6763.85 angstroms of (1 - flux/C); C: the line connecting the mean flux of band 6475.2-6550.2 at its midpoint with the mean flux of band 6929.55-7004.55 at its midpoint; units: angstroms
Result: 1.6 angstroms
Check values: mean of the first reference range 2.61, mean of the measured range 2.58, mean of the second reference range 2.68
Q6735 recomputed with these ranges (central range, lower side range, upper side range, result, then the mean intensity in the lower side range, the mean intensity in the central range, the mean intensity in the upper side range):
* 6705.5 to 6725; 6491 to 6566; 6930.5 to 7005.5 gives 0.02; 2.55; 2.56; 2.67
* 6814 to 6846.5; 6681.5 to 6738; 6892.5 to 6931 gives -0.05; 2.62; 2.73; 2.6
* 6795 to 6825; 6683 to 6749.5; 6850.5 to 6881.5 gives 0.04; 2.6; 2.57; 2.71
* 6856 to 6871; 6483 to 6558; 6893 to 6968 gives -0.11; 2.56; 2.82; 2.56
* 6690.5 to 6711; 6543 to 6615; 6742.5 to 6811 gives 0.06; 2.66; 2.49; 2.6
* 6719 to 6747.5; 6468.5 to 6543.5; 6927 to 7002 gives 0.04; 2.65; 2.57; 2.67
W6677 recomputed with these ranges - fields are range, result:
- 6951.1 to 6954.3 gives 2.16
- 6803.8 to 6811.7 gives 2.45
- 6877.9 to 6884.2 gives 2.68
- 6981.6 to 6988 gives 3.18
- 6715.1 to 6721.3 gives 2.58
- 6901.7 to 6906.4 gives 2.94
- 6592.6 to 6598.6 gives 2.66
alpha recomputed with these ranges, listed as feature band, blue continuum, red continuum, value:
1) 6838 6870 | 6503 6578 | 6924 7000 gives -1.26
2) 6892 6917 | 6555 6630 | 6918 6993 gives -1.54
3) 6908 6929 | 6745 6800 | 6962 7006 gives 2.45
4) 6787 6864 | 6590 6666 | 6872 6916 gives 0.80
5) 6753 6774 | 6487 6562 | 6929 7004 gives 0.95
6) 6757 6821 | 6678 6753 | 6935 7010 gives 1.48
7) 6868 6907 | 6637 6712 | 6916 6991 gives -1.60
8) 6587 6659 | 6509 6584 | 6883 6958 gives -3.34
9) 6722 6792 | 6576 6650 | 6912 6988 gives 1.94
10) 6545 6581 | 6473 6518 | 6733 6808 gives 1.06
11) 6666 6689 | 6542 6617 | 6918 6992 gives -1.35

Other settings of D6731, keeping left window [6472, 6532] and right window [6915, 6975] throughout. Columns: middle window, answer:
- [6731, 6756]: -0.1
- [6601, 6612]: -1.2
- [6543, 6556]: 0.9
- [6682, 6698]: -0.6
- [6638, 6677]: -0.8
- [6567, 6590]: 0.5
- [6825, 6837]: -1.6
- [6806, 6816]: -0.1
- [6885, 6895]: -1.4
